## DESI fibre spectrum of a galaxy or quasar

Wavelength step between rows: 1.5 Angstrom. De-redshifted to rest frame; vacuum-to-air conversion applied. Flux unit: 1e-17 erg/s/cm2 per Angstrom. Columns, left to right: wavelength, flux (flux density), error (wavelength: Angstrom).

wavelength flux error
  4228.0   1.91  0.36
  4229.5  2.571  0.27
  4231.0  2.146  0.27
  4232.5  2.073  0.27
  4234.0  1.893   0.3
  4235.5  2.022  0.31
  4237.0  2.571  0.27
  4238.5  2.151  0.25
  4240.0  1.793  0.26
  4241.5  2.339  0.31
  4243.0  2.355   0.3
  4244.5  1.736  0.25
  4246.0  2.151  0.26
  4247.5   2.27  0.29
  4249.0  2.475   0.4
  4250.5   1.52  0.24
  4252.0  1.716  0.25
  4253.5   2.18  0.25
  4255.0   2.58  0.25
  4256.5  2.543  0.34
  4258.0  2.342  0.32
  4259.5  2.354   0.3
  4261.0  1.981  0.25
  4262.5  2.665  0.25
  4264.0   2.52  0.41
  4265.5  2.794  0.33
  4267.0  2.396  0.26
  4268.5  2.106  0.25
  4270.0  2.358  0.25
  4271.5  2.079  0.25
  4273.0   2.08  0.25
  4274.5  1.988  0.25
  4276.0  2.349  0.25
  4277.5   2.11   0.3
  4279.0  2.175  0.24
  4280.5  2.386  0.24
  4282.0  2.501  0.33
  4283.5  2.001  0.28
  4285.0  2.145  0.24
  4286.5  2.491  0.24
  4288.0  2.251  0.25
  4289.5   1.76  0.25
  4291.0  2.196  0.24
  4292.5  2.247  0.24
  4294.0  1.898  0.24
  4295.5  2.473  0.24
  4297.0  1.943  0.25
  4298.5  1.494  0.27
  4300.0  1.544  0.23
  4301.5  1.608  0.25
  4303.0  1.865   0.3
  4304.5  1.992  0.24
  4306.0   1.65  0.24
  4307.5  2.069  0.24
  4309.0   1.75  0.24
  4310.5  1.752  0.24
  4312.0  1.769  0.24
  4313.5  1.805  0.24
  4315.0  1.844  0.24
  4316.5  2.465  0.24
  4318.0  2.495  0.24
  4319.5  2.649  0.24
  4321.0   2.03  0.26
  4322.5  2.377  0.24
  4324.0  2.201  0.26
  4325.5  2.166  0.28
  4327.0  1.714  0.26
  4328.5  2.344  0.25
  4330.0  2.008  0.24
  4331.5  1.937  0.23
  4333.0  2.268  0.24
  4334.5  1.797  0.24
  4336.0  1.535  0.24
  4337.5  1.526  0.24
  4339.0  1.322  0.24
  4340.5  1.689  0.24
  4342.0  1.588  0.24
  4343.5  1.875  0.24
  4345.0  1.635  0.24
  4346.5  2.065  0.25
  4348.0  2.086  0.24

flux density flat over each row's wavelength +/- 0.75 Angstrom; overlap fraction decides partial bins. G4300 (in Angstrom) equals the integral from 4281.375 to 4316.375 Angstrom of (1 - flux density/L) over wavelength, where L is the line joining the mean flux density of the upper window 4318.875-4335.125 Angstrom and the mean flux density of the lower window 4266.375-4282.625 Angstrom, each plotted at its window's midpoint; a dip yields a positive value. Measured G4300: 3.5 Angstrom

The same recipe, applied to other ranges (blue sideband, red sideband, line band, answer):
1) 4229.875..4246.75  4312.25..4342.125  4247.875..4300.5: -3.12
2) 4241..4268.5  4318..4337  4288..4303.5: 1.79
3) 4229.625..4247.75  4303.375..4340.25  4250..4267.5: -1.78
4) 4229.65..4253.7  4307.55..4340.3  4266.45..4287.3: -1.79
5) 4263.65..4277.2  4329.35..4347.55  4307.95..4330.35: -2.07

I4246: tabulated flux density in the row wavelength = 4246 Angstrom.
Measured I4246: 2.151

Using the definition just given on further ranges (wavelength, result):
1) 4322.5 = 2.377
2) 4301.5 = 1.608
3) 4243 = 2.355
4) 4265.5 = 2.794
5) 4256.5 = 2.543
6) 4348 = 2.086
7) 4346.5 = 2.065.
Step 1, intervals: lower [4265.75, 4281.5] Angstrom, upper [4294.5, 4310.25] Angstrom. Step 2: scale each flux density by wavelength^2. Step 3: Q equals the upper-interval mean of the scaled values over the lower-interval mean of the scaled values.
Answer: 0.84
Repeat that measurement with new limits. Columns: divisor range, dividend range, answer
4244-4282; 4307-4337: 0.94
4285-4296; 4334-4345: 0.76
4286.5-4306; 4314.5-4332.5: 1.14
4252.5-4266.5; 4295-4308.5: 0.77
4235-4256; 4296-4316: 0.86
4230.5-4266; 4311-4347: 0.92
